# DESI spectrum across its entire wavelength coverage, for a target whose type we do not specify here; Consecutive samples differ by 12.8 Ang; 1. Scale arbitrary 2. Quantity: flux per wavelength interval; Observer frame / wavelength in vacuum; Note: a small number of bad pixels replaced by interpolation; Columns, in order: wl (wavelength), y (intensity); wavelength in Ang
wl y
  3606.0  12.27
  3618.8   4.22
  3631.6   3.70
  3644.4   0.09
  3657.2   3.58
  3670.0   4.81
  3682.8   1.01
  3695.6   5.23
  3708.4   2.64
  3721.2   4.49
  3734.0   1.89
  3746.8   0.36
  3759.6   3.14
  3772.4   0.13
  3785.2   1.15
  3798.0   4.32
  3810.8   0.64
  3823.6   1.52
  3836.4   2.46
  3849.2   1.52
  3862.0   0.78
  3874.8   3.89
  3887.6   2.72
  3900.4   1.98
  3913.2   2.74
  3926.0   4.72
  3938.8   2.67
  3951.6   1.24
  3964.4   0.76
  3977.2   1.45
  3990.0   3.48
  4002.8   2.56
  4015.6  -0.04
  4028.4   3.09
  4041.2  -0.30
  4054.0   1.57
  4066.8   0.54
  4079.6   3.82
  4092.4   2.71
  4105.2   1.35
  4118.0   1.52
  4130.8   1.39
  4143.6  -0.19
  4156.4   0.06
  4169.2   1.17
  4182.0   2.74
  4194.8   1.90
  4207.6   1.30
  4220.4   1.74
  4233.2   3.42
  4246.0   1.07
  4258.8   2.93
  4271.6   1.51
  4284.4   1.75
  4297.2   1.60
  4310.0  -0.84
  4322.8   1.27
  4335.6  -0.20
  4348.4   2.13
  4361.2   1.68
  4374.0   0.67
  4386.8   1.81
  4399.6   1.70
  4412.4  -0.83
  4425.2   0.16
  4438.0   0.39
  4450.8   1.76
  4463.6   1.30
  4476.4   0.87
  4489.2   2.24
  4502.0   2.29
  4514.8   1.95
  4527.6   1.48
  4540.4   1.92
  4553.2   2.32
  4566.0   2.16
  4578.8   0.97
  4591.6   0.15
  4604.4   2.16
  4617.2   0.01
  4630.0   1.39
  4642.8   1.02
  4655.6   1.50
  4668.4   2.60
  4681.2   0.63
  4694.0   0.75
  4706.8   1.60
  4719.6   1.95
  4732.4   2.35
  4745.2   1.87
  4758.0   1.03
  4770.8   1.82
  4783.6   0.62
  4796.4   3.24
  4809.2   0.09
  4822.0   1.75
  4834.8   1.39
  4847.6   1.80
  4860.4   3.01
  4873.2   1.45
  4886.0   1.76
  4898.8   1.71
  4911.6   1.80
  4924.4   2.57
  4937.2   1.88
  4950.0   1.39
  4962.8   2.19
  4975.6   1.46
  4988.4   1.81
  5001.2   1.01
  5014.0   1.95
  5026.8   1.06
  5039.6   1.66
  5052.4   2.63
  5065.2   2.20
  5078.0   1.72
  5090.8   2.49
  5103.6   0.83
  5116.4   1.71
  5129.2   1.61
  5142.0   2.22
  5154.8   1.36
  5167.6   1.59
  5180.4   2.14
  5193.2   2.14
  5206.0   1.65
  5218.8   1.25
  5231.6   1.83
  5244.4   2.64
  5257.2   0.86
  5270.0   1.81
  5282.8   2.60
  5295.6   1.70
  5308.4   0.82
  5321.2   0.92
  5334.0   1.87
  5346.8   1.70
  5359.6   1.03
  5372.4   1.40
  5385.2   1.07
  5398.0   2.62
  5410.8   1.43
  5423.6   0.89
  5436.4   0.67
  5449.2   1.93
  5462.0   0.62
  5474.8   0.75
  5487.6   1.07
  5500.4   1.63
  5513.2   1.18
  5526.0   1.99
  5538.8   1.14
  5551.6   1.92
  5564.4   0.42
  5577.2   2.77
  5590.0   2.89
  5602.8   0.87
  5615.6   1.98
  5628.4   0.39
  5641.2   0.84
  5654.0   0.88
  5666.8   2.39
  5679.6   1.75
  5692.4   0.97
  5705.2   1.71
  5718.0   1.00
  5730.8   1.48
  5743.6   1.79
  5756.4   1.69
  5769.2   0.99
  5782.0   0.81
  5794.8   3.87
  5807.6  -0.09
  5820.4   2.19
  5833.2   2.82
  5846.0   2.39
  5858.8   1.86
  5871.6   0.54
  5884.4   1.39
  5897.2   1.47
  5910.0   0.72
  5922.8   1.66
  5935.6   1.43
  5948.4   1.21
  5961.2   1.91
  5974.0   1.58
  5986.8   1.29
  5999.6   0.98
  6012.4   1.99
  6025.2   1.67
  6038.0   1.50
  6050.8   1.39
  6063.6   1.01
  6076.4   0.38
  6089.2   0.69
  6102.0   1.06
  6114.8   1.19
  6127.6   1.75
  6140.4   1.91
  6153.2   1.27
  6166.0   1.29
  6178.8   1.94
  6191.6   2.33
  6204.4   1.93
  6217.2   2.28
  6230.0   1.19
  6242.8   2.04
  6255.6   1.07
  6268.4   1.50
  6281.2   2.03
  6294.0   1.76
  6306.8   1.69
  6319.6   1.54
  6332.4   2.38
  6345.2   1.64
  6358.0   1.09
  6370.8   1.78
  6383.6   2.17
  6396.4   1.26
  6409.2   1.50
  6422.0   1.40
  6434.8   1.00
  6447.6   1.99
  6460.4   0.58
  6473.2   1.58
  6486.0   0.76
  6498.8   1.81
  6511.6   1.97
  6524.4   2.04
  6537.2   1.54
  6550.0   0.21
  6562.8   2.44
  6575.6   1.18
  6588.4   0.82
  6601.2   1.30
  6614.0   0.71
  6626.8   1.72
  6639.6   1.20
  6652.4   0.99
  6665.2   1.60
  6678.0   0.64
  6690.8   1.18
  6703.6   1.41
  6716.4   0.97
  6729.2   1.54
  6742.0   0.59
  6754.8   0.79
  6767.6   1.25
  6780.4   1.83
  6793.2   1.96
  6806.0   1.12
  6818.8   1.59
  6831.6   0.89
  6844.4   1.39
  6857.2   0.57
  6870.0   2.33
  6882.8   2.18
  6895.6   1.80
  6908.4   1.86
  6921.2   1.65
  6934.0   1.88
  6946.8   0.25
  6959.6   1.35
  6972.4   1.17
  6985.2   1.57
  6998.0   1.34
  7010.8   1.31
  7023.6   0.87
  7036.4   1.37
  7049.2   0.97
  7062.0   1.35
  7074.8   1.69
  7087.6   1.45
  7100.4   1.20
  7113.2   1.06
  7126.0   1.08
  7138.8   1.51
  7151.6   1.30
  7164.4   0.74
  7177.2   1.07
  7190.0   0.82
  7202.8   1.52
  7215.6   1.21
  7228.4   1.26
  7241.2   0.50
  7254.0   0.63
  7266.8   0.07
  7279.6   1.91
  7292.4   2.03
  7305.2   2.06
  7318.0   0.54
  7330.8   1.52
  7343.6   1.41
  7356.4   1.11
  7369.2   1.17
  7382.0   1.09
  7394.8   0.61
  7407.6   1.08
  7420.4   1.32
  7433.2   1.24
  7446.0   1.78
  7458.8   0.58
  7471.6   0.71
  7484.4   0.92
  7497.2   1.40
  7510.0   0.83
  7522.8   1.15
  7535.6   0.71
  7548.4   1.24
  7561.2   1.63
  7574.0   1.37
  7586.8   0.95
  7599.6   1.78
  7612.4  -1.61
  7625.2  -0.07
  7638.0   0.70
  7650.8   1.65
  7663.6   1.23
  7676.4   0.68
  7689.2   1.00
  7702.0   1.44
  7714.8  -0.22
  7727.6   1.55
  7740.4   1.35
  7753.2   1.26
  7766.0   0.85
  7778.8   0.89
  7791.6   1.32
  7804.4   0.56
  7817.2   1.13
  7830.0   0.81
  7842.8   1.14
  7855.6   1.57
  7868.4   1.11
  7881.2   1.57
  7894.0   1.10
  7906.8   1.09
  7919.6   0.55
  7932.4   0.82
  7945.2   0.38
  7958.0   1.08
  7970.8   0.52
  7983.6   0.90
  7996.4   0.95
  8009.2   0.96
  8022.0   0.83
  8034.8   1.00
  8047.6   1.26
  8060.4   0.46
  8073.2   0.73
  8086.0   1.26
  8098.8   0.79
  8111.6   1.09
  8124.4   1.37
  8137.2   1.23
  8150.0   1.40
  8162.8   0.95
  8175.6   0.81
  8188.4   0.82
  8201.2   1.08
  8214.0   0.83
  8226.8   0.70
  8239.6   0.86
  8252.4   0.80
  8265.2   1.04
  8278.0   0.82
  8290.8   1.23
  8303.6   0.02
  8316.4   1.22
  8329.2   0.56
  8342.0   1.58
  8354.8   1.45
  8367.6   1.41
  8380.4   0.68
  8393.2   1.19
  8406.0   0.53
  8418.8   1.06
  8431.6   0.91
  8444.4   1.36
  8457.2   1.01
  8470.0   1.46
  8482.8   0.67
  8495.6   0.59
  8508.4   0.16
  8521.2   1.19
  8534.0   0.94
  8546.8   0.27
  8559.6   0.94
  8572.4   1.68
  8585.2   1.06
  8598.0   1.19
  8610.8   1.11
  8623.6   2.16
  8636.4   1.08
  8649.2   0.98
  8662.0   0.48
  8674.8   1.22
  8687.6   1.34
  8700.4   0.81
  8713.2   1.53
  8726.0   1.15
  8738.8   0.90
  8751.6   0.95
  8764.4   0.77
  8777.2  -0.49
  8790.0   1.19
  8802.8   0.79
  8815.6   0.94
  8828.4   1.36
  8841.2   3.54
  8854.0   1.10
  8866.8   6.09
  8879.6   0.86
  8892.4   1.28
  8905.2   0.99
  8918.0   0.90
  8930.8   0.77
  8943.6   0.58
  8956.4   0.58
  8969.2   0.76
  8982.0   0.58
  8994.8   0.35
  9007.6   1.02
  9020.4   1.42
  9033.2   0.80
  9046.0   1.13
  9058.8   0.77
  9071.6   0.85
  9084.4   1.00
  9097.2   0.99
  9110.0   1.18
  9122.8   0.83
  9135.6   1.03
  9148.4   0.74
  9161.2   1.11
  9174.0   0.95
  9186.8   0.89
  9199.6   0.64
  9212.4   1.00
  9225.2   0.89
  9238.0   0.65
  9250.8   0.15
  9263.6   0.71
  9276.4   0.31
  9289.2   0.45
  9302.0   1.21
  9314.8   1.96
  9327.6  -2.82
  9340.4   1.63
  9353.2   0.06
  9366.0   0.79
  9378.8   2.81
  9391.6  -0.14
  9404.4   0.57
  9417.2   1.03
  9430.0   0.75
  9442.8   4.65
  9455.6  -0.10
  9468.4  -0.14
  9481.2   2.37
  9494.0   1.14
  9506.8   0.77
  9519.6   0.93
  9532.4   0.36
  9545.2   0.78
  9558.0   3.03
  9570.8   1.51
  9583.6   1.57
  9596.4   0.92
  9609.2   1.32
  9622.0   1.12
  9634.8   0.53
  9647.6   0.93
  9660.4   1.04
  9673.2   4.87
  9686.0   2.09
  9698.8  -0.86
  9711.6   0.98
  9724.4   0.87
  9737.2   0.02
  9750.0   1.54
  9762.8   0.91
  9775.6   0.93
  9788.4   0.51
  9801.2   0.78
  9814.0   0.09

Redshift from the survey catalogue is 1.59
